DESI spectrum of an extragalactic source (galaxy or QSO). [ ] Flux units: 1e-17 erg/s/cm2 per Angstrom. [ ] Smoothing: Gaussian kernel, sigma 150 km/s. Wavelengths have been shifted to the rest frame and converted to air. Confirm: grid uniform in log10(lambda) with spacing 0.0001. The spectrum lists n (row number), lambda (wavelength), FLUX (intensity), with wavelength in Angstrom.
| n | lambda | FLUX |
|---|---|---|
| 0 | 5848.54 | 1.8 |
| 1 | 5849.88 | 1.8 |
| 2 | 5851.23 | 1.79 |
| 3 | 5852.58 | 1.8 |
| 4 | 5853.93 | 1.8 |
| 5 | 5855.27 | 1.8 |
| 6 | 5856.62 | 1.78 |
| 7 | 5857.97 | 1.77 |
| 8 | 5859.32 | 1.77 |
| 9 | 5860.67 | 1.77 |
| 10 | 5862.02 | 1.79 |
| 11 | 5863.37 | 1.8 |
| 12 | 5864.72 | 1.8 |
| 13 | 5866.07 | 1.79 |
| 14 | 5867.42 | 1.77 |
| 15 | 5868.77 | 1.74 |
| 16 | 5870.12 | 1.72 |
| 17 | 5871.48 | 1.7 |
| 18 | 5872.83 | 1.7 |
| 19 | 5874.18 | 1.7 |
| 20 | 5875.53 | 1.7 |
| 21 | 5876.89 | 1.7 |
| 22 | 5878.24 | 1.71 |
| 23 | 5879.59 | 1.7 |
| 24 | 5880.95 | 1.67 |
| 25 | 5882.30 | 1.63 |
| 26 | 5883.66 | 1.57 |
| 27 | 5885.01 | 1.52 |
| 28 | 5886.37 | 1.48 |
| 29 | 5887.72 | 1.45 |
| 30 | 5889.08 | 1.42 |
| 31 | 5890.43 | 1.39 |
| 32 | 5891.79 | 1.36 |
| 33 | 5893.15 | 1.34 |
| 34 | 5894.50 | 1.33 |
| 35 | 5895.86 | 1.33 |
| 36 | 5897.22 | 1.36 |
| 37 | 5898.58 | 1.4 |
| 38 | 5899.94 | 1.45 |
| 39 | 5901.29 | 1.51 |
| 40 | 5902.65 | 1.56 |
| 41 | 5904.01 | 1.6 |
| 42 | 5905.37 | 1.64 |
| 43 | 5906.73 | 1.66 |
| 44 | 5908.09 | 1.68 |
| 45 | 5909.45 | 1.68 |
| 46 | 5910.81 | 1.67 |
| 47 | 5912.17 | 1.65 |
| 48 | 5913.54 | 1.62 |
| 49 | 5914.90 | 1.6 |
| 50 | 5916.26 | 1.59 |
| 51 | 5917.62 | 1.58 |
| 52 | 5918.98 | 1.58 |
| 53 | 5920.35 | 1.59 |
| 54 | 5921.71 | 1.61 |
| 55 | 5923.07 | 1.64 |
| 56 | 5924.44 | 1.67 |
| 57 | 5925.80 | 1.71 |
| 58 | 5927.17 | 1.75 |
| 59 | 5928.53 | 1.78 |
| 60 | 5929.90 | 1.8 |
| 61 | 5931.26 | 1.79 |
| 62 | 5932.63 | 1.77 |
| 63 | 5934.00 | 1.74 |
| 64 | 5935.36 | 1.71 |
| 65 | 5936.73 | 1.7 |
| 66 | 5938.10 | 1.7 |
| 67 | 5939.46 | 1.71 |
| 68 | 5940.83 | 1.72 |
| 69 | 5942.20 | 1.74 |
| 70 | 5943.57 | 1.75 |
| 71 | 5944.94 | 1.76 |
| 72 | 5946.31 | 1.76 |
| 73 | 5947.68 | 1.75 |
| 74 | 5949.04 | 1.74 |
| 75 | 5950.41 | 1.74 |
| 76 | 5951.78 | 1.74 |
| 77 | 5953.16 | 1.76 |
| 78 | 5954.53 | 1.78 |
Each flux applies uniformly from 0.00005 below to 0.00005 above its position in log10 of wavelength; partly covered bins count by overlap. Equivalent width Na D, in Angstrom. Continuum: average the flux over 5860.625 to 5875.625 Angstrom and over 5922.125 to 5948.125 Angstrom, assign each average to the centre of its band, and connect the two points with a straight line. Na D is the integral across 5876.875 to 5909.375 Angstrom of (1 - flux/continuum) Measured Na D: 4.2 Angstrom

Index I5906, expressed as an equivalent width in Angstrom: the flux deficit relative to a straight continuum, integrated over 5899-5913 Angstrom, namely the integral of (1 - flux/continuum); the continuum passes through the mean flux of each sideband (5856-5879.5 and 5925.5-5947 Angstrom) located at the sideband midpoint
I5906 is 1.1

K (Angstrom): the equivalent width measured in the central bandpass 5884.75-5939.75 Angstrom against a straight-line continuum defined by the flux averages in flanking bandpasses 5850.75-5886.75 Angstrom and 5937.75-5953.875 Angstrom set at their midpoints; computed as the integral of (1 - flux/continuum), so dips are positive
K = 4.6 Angstrom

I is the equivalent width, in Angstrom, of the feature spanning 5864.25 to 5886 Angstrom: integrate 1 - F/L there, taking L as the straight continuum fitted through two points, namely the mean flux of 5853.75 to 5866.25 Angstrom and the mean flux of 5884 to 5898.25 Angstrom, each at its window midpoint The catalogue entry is -1.2 Angstrom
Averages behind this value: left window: 1.79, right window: 1.4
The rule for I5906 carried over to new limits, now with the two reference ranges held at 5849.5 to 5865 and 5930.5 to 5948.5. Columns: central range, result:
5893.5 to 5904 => 2.0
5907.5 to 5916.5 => 0.6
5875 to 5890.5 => 1.6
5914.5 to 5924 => 0.8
